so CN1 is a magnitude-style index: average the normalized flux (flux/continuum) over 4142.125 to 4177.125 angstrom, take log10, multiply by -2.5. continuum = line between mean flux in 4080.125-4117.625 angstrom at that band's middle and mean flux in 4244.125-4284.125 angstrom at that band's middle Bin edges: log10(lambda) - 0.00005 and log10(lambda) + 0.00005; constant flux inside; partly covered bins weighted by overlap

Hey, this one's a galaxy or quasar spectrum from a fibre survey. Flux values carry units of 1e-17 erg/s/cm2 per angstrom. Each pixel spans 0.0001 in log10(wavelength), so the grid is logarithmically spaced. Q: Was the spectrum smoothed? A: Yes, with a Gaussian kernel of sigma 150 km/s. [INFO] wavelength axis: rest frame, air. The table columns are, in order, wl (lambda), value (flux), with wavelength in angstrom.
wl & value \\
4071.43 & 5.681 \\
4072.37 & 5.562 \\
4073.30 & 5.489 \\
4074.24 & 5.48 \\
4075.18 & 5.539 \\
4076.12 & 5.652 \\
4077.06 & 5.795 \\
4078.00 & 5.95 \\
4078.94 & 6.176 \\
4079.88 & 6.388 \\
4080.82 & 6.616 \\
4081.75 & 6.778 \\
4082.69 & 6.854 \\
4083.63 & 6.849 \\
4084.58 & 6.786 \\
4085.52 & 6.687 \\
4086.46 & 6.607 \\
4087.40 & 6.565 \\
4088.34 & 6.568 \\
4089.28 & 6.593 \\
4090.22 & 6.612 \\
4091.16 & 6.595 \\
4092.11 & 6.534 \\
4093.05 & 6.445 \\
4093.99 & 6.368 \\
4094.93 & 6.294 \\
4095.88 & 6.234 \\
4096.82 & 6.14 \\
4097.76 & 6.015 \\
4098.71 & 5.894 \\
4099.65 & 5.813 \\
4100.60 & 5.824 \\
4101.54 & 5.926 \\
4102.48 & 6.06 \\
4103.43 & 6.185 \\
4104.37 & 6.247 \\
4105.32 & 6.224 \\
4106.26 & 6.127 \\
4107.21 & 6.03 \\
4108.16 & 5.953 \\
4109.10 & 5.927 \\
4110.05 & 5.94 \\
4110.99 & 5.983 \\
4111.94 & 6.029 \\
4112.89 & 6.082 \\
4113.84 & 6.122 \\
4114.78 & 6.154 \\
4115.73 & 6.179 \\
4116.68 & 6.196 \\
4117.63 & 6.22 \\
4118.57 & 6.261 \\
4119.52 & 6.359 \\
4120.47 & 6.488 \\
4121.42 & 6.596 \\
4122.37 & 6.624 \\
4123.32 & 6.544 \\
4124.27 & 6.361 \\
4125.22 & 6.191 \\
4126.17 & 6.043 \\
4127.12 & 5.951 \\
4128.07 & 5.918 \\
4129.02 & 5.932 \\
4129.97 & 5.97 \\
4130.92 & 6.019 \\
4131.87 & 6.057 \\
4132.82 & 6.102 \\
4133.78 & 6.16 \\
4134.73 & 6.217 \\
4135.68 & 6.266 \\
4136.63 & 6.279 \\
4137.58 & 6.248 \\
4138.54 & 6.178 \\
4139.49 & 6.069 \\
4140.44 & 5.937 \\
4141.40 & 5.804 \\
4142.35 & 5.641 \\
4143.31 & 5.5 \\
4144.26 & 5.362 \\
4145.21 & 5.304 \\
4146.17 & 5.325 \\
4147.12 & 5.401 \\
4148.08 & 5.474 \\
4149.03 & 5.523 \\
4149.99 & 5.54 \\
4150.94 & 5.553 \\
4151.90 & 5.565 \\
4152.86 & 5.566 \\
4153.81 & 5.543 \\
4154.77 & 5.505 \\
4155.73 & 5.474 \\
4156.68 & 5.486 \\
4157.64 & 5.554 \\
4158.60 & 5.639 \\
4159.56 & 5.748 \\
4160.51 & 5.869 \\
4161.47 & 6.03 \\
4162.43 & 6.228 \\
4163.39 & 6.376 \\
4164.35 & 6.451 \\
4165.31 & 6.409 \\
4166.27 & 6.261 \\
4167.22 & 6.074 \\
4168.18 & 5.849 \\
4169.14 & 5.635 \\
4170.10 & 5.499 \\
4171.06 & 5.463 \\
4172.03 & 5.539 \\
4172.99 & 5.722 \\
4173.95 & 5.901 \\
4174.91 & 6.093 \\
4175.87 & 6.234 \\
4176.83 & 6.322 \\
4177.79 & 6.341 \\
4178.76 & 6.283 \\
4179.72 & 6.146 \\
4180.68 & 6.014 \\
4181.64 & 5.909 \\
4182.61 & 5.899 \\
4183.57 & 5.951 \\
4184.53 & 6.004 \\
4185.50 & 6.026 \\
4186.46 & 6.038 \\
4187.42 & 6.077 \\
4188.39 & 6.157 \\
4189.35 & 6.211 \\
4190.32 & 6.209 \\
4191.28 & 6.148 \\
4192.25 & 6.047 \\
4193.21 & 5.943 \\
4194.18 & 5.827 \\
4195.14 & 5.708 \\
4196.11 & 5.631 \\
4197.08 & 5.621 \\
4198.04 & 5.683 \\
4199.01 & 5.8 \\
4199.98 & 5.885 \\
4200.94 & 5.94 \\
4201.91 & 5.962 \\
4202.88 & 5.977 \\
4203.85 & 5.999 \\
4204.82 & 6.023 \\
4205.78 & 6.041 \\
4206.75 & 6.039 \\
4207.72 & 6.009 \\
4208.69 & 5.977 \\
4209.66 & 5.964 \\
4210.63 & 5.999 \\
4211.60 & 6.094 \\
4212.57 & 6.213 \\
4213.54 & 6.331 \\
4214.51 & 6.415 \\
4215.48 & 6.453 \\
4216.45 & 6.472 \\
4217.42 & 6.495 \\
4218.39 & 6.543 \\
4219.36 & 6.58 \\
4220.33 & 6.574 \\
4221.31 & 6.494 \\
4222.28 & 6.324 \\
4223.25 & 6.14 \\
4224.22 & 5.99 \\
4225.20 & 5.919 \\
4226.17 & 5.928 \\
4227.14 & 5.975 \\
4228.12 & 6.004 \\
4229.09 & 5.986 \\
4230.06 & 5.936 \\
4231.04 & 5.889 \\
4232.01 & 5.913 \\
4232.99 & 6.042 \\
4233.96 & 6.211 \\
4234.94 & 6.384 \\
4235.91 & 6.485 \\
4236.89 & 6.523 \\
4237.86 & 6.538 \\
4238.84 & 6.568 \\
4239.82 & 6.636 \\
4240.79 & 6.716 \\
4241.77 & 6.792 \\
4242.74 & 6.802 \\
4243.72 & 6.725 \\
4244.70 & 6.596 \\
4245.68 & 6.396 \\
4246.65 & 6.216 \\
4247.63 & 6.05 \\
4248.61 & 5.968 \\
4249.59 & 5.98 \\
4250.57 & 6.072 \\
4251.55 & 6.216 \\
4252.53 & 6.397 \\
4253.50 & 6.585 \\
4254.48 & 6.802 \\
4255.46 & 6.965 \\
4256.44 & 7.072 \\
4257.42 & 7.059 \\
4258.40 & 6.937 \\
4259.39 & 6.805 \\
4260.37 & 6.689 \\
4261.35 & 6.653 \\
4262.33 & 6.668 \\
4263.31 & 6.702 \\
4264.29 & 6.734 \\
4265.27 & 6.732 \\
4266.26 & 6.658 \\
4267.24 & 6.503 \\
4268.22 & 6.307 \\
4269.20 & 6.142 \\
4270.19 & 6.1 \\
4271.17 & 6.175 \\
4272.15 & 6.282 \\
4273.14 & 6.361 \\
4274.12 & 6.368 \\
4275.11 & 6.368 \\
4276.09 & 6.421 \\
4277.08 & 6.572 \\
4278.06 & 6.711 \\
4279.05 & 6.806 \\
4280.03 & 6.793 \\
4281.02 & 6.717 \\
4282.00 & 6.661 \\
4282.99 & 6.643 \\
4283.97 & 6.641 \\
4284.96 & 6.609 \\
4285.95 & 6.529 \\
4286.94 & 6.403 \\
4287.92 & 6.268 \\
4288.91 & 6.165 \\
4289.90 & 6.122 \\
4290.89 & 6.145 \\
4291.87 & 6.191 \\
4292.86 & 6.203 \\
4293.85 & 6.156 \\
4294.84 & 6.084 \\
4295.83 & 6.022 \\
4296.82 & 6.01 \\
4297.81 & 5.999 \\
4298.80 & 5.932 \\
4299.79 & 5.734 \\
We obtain 0.11 mag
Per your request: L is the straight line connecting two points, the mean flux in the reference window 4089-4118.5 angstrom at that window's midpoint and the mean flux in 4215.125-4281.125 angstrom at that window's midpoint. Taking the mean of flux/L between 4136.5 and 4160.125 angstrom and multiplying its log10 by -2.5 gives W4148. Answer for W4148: 0.110 mag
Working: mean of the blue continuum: 6.16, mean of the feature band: 5.64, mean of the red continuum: 6.43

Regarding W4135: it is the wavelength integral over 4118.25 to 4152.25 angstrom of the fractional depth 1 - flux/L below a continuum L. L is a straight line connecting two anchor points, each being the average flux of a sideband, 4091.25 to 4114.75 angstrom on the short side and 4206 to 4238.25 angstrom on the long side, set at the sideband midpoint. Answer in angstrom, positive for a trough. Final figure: 0.9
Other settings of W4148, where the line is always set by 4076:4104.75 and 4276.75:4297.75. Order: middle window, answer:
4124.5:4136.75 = 0.045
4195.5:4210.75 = 0.082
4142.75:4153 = 0.164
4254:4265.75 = -0.071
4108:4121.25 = 0.033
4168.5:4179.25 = 0.080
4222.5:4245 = 0.015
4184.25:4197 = 0.066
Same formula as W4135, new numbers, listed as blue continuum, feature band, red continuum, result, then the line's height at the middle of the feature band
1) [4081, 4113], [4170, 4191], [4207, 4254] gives 0.9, 6.29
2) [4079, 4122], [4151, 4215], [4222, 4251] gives 3.3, 6.27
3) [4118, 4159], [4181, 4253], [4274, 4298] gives 0.0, 6.16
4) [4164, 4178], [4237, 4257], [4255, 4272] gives 0.0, 6.52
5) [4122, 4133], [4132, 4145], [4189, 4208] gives 0.3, 6.11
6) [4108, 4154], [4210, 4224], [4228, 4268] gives 0.0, 6.35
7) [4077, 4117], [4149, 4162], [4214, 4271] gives 1.5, 6.33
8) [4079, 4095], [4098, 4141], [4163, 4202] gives 1.7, 6.39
